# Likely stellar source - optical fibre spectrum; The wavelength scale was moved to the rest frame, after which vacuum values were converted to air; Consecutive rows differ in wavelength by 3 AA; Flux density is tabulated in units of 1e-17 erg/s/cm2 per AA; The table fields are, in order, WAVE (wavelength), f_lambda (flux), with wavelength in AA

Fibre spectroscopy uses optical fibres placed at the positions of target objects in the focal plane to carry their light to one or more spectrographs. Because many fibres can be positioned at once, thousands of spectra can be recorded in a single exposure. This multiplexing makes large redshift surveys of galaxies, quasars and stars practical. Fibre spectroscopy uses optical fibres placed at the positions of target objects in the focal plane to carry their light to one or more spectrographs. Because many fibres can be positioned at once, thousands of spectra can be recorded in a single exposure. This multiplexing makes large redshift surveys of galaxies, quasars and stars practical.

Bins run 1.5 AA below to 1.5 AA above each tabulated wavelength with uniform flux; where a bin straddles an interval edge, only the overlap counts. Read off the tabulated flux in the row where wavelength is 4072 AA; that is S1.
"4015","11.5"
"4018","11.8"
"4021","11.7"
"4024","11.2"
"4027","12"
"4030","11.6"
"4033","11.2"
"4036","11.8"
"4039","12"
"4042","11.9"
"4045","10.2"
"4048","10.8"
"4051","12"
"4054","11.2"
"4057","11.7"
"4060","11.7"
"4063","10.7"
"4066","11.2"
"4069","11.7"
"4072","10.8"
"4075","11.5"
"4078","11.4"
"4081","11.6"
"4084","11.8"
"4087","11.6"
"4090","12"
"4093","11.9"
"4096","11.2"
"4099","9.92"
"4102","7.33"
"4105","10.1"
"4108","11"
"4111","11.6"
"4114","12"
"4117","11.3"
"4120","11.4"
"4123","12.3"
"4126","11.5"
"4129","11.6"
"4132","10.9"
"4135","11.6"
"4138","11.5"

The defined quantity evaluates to 10.8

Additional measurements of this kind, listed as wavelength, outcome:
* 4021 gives 11.7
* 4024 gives 11.2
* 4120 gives 11.4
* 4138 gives 11.5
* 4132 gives 10.9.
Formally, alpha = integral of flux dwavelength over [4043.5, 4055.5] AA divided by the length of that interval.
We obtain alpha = 11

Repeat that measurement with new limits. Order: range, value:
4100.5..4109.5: 9.48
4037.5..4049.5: 11.2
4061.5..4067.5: 10.9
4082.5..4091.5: 11.8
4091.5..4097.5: 11.5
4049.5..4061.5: 11.6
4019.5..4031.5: 11.6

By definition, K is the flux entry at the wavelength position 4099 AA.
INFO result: 9.92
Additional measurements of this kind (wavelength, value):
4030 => 11.6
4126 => 11.5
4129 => 11.6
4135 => 11.6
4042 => 11.9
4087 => 11.6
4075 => 11.5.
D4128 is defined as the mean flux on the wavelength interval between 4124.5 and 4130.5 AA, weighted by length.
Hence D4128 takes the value 11.5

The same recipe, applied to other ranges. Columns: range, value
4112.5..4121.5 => 11.6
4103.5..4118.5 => 11.2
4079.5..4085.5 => 11.7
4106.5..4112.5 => 11.3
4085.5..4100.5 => 11.3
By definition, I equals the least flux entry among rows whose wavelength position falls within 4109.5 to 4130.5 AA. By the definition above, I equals 11.3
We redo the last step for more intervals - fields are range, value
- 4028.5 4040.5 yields 11.2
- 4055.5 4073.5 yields 10.7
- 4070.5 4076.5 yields 10.8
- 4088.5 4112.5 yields 7.33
